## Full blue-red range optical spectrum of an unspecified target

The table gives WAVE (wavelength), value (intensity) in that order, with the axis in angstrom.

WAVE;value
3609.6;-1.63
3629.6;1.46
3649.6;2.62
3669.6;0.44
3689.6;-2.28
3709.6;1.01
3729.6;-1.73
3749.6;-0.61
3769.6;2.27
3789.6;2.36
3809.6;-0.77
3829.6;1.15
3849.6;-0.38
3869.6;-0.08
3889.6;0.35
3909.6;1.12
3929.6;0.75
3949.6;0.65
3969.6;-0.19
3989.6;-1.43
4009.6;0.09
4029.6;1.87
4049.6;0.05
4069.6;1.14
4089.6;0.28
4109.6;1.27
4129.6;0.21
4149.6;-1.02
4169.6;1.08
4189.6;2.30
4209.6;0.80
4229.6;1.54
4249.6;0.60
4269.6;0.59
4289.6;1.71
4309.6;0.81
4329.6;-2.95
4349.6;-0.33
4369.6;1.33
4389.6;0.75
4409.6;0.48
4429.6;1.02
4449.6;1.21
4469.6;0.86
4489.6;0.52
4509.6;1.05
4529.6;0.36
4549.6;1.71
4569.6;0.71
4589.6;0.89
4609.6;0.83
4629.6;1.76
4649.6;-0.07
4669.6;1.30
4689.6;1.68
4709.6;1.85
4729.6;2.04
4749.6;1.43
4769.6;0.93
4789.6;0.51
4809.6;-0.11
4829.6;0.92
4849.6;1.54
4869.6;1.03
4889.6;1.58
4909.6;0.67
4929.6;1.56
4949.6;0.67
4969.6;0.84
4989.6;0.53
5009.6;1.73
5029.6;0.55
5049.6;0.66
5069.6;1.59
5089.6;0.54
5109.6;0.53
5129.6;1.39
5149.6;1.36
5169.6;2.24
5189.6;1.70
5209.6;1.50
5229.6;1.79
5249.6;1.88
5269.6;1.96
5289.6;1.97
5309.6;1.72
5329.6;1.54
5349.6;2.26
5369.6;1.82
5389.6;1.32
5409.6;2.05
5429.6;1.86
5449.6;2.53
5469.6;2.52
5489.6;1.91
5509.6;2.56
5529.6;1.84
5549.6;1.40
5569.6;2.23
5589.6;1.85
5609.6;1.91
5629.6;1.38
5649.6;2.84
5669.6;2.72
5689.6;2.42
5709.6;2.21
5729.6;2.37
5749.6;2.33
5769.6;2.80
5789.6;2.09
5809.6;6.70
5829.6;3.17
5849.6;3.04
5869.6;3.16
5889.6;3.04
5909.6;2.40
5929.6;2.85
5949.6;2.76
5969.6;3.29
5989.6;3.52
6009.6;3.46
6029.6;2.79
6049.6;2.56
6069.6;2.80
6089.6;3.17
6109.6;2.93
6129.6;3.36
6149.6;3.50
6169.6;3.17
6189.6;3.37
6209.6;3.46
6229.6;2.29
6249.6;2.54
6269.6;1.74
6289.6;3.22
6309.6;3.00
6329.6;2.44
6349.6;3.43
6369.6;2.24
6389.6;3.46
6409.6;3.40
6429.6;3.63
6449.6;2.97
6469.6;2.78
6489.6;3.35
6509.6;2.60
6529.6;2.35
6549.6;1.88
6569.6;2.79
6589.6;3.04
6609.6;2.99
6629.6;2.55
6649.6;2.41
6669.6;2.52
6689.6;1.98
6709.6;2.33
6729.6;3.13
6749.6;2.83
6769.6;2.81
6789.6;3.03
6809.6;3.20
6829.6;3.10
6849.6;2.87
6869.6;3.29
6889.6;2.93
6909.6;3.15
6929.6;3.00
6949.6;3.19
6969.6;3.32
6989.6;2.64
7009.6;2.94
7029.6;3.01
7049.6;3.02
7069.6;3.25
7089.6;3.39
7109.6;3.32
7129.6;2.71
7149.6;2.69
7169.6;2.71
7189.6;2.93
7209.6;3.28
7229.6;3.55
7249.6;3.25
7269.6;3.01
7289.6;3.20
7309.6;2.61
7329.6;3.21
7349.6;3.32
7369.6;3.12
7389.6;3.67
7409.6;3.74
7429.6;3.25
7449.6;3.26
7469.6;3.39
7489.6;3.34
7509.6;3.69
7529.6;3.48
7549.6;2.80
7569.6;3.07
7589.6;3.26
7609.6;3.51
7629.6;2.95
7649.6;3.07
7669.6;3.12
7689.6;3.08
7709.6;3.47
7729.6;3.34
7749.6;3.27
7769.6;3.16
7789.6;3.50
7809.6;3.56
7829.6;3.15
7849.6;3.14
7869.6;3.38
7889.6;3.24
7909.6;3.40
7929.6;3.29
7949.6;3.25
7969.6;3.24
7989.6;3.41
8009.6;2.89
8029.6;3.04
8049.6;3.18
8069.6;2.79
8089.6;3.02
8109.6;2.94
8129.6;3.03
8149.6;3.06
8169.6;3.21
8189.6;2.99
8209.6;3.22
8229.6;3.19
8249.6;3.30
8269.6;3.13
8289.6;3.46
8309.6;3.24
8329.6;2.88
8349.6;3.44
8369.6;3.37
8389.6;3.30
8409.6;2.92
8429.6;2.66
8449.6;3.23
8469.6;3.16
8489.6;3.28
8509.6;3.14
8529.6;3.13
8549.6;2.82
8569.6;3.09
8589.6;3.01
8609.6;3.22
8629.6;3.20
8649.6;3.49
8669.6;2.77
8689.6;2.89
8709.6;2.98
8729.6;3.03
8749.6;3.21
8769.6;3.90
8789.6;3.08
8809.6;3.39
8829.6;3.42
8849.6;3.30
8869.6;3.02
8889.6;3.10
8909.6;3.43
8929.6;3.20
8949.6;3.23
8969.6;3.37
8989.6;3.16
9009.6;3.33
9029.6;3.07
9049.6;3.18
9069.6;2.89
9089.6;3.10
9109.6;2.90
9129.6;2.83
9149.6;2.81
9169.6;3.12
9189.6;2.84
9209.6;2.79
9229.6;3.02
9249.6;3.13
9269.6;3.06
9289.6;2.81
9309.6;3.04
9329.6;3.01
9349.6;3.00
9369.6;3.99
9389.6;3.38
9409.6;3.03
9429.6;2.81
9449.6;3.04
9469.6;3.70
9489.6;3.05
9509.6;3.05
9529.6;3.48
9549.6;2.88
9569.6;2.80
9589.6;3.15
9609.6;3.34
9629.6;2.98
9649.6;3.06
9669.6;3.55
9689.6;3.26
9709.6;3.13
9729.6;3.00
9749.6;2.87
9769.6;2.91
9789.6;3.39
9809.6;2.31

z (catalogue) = 0.28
